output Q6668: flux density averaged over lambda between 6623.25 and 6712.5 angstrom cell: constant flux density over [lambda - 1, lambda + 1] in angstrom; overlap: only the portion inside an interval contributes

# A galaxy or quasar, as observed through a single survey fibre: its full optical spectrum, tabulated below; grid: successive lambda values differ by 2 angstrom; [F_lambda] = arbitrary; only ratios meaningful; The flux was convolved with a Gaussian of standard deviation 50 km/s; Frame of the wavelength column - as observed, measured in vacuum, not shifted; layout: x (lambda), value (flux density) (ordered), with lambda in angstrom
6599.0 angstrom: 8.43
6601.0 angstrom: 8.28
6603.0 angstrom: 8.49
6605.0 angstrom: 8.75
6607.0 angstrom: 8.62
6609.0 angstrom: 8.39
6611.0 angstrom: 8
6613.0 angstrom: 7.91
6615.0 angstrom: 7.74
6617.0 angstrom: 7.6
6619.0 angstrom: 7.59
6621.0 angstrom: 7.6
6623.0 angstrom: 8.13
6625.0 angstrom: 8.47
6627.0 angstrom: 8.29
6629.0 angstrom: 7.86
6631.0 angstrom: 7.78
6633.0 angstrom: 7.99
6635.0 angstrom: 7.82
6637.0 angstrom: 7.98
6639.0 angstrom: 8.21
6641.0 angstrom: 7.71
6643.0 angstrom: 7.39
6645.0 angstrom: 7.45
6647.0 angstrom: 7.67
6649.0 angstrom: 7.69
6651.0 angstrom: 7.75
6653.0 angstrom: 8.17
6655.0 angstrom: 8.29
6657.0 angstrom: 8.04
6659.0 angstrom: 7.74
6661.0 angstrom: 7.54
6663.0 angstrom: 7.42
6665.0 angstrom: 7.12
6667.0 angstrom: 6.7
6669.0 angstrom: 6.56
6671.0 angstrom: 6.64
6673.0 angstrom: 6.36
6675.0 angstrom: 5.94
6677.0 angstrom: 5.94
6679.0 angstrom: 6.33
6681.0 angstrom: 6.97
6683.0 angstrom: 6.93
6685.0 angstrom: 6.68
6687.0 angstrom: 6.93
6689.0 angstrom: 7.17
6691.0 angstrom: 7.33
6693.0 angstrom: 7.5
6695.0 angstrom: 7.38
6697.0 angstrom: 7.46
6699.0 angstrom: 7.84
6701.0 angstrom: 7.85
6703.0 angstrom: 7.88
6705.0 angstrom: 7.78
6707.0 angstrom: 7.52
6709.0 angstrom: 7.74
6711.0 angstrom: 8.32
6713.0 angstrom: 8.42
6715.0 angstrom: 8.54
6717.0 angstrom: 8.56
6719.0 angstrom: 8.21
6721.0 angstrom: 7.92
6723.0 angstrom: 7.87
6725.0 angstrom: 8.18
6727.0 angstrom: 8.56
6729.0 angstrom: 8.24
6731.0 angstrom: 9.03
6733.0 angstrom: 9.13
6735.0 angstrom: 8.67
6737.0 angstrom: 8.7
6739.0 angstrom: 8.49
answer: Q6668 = 7.47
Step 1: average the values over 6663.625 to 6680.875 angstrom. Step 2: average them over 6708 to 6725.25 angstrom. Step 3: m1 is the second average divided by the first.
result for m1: 1.3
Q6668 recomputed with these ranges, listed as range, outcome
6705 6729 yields 8.15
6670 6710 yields 7.11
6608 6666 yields 7.84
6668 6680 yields 6.3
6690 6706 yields 7.63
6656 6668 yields 7.43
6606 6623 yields 7.94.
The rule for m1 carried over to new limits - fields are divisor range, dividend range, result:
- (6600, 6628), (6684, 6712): 0.93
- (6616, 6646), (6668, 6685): 0.82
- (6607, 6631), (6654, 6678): 0.88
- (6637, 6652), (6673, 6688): 0.85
